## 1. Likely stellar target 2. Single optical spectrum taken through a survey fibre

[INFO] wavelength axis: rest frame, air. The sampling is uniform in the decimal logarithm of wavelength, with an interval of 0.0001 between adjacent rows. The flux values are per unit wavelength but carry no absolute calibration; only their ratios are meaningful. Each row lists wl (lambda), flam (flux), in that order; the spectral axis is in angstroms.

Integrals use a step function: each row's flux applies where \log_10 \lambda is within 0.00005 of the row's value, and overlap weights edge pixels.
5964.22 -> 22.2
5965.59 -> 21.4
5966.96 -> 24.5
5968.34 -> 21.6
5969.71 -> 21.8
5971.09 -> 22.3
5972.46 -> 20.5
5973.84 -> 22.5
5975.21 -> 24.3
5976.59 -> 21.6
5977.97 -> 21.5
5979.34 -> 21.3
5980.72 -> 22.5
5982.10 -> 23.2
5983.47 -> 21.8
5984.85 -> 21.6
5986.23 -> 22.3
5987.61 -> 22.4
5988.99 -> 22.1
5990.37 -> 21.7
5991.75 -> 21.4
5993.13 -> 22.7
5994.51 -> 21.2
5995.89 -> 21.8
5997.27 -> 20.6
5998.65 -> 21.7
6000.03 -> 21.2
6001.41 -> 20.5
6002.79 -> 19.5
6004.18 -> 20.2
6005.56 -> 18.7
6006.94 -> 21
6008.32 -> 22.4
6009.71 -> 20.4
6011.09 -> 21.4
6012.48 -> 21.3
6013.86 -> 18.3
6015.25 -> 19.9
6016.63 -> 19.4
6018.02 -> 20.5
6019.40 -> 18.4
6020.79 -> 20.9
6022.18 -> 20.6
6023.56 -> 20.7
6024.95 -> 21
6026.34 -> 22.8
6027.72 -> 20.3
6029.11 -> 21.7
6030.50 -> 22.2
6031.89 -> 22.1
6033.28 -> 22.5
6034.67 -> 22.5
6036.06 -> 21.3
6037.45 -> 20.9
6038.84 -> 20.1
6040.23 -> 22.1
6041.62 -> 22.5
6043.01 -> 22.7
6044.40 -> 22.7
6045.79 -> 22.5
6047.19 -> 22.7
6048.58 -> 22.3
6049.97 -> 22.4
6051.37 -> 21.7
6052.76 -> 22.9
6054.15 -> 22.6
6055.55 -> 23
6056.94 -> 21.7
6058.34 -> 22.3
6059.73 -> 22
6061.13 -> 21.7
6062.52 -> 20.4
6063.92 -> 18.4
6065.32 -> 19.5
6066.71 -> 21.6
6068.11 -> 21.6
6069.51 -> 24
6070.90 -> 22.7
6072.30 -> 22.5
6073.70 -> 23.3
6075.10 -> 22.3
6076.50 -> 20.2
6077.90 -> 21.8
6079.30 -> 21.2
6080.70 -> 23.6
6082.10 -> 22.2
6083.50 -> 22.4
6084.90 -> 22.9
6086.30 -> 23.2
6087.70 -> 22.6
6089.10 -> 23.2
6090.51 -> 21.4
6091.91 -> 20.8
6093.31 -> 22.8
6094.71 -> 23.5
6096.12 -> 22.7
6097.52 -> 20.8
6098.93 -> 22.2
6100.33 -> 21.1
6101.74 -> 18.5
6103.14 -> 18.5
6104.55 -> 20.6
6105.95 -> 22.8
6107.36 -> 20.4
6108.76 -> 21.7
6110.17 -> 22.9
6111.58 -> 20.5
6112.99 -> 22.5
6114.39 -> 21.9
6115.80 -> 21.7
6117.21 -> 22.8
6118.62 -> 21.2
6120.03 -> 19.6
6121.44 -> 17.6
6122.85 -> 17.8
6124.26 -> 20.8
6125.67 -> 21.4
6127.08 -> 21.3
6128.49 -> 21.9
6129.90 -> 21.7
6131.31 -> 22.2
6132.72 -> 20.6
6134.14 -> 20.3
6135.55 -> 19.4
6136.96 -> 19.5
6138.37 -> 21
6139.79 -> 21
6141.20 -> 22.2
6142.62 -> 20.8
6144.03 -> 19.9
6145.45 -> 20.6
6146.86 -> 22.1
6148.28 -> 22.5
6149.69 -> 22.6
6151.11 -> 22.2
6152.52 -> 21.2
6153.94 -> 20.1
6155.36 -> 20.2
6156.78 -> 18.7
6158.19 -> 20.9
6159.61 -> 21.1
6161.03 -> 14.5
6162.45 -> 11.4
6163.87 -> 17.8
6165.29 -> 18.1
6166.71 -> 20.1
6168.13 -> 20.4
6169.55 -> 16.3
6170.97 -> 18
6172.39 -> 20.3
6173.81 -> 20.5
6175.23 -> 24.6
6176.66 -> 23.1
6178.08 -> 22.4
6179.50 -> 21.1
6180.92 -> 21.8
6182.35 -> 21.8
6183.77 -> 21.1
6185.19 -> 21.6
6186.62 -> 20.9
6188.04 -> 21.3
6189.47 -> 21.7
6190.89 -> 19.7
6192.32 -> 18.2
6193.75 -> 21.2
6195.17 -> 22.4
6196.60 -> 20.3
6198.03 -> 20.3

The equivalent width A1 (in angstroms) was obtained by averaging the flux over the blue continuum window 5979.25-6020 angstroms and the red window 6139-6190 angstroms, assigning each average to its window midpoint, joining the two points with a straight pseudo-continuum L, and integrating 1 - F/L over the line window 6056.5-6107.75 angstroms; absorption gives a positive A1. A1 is -2.5 angstroms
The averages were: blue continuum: 21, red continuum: 20.4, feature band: 21.7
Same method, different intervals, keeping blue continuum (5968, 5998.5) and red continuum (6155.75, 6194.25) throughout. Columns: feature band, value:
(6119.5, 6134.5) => 0.0 angstroms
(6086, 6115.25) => -1.3 angstroms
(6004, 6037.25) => 1.1 angstroms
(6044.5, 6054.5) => -0.6 angstroms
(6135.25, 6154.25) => -0.8 angstroms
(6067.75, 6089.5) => -1.6 angstroms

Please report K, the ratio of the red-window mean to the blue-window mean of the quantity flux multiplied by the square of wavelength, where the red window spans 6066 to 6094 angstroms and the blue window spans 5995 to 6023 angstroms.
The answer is 1.12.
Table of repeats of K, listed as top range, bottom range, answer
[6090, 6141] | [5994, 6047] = 1.03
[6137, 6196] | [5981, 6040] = 1.02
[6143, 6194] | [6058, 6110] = 0.96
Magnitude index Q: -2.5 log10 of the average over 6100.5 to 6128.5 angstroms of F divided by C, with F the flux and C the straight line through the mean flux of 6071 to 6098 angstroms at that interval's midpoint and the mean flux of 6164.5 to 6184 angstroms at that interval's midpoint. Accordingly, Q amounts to 0.05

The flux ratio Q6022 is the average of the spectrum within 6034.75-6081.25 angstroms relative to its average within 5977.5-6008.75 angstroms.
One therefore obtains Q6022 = 1.0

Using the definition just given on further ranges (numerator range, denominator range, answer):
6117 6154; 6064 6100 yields 0.94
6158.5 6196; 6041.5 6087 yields 0.91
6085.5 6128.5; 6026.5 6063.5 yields 0.97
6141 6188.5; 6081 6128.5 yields 0.95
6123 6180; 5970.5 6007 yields 0.94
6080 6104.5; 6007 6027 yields 1.06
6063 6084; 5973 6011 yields 1.01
